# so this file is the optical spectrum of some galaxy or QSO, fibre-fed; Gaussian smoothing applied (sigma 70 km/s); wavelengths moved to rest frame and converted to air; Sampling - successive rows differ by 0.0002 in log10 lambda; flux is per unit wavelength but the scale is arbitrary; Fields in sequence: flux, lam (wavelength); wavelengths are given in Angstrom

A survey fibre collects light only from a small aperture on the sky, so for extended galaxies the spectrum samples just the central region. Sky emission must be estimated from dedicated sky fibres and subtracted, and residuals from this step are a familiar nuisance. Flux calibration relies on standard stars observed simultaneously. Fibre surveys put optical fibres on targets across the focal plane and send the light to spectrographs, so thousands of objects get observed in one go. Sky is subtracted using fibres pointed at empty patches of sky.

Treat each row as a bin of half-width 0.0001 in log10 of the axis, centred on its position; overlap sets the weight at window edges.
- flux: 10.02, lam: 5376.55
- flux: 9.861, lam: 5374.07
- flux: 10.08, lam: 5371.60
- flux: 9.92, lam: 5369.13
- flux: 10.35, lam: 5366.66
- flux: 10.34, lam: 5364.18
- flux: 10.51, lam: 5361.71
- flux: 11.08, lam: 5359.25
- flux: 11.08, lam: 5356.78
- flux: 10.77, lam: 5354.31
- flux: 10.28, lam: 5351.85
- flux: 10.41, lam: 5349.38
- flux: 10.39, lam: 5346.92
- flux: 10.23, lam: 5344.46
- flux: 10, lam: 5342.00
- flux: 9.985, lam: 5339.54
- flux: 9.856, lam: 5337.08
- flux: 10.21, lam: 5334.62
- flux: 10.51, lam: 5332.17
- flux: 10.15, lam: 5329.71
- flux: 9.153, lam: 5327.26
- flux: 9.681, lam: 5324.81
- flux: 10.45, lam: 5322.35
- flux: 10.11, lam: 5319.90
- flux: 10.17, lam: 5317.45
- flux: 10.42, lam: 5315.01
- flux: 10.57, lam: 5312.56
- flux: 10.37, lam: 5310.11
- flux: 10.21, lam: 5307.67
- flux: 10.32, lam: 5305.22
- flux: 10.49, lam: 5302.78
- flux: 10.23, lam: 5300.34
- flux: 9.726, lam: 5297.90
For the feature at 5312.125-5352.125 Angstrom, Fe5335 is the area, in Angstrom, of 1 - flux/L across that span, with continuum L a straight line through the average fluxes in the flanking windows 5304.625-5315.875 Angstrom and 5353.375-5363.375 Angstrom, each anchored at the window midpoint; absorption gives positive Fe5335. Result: 1.7 Angstrom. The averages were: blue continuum 10.4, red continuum 10.8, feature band 10.1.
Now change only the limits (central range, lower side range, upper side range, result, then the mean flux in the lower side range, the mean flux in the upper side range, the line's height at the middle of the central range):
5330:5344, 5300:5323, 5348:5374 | 0.4 Angstrom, 10.3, 10.5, 10.4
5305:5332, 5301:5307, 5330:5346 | 0.3 Angstrom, 10.4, 10.1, 10.3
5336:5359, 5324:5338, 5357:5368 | -0.2 Angstrom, 9.94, 10.6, 10.3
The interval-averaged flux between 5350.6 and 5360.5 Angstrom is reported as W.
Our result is 10.8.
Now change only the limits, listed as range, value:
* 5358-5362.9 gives 10.8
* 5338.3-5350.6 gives 10.2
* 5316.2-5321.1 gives 10.2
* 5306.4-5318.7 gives 10.3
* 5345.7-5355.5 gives 10.5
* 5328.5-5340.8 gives 10.1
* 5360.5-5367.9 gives 10.4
